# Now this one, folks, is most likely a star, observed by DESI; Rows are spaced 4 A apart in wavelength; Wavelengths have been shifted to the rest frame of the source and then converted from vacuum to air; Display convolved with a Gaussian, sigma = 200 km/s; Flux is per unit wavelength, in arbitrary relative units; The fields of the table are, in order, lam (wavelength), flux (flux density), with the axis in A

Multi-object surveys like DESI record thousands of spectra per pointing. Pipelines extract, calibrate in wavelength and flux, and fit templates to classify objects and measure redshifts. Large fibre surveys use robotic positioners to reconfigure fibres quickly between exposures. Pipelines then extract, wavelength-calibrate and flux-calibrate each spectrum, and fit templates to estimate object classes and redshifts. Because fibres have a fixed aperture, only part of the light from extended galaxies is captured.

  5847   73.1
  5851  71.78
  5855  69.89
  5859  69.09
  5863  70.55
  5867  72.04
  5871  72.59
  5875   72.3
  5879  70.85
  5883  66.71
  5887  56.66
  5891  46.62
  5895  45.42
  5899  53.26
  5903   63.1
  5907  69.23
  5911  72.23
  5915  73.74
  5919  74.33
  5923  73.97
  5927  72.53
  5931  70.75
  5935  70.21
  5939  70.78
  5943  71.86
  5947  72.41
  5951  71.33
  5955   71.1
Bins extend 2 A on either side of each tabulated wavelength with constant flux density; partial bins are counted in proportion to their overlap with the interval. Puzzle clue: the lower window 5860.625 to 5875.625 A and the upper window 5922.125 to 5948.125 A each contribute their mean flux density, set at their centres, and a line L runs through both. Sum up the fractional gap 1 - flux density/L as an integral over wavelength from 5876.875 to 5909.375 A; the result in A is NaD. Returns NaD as 5.68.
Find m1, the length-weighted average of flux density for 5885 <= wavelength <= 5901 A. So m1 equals 50.5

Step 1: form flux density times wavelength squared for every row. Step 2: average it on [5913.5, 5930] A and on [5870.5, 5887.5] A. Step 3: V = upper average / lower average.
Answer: 1.09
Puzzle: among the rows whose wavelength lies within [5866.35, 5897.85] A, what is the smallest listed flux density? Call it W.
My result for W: 45.42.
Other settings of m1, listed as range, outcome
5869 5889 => 67.8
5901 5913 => 68.2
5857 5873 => 71.1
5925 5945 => 71.2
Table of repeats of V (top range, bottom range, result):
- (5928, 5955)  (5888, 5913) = 1.24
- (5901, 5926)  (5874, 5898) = 1.22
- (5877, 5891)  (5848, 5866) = 0.89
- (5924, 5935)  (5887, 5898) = 1.49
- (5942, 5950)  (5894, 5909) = 1.25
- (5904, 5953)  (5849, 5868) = 1.04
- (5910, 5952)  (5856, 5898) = 1.15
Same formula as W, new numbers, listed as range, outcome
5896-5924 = 53.26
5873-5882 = 70.85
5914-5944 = 70.21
